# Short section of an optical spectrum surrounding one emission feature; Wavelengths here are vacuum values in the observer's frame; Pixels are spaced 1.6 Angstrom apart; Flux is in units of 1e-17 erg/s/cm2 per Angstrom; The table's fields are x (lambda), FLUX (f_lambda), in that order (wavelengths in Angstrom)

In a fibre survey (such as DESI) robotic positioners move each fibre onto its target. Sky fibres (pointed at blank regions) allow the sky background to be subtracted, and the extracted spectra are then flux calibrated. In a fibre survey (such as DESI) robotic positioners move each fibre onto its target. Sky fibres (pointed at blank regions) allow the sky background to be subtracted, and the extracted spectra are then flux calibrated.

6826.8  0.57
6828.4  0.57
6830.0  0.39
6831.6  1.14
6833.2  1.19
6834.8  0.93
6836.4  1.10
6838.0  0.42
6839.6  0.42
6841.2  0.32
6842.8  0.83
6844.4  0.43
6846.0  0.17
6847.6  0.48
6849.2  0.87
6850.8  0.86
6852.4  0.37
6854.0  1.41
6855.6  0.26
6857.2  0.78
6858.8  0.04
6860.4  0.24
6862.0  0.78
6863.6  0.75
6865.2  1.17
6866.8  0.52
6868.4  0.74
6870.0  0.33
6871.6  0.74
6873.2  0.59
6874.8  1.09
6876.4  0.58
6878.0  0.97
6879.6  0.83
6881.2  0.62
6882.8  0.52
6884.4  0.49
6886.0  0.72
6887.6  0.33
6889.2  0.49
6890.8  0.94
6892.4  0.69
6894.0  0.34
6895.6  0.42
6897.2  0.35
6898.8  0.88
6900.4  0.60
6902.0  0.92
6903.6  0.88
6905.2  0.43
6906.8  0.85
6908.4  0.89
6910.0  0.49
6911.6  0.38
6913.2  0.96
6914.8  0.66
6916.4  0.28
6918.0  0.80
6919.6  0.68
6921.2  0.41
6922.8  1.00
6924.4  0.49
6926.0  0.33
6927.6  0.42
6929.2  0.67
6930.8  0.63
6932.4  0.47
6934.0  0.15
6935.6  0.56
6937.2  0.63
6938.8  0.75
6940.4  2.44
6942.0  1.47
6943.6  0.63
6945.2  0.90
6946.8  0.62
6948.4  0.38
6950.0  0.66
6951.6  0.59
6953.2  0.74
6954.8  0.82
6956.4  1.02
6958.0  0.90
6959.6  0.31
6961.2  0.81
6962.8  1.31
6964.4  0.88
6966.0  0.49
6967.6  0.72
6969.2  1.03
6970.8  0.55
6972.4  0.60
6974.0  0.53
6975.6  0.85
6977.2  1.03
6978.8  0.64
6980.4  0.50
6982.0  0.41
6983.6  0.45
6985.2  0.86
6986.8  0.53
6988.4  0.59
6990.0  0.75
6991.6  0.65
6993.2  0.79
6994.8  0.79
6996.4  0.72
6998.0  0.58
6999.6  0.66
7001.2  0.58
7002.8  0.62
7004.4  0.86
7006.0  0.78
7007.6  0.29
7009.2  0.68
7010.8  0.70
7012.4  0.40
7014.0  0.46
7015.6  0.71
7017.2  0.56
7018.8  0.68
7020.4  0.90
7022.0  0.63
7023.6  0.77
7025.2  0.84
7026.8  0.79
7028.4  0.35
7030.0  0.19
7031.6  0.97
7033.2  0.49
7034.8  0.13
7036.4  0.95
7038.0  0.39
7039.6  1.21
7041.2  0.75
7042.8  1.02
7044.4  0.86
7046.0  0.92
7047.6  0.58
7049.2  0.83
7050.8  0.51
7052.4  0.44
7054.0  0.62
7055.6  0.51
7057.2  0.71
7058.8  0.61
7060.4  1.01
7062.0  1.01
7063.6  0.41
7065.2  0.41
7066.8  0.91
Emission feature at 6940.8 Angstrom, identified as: Halpha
